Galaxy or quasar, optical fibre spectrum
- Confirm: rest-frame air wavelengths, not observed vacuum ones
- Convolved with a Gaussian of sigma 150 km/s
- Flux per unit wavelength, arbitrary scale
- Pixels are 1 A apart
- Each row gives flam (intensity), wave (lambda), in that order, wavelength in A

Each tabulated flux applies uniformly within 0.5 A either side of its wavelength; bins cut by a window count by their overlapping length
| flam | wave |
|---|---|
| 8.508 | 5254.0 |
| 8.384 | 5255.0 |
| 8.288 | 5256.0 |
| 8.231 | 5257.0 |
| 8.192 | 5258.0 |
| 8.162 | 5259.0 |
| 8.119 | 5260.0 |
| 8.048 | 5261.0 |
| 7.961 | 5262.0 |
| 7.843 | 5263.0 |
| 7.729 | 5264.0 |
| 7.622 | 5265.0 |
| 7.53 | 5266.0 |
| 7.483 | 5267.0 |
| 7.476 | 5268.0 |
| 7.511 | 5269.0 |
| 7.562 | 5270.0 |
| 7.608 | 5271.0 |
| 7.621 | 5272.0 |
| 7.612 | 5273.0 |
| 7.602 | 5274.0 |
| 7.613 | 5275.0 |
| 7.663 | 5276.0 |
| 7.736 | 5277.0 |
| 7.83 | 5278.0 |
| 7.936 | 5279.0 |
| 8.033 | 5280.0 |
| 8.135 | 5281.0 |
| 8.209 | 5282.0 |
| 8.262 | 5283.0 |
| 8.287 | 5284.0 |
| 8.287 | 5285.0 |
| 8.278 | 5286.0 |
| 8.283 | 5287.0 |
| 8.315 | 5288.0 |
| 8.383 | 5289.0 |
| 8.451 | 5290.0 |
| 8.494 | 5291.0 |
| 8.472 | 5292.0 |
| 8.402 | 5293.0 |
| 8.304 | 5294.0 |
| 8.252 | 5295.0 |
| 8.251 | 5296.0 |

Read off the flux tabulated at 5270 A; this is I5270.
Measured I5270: 7.562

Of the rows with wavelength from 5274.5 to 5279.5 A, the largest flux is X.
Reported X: 7.936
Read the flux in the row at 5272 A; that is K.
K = 7.621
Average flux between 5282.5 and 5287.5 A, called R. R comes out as 8.28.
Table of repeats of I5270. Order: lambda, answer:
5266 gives 7.53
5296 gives 8.251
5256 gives 8.288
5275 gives 7.613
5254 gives 8.508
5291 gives 8.494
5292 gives 8.472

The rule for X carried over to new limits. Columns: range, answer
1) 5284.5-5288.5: 8.315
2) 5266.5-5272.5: 7.621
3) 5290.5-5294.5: 8.494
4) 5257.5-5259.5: 8.192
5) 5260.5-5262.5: 8.048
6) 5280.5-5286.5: 8.287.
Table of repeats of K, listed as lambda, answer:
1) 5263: 7.843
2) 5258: 8.192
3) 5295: 8.252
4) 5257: 8.231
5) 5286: 8.278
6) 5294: 8.304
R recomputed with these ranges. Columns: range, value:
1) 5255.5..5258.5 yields 8.24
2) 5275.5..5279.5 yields 7.79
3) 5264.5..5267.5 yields 7.54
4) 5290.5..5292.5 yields 8.48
